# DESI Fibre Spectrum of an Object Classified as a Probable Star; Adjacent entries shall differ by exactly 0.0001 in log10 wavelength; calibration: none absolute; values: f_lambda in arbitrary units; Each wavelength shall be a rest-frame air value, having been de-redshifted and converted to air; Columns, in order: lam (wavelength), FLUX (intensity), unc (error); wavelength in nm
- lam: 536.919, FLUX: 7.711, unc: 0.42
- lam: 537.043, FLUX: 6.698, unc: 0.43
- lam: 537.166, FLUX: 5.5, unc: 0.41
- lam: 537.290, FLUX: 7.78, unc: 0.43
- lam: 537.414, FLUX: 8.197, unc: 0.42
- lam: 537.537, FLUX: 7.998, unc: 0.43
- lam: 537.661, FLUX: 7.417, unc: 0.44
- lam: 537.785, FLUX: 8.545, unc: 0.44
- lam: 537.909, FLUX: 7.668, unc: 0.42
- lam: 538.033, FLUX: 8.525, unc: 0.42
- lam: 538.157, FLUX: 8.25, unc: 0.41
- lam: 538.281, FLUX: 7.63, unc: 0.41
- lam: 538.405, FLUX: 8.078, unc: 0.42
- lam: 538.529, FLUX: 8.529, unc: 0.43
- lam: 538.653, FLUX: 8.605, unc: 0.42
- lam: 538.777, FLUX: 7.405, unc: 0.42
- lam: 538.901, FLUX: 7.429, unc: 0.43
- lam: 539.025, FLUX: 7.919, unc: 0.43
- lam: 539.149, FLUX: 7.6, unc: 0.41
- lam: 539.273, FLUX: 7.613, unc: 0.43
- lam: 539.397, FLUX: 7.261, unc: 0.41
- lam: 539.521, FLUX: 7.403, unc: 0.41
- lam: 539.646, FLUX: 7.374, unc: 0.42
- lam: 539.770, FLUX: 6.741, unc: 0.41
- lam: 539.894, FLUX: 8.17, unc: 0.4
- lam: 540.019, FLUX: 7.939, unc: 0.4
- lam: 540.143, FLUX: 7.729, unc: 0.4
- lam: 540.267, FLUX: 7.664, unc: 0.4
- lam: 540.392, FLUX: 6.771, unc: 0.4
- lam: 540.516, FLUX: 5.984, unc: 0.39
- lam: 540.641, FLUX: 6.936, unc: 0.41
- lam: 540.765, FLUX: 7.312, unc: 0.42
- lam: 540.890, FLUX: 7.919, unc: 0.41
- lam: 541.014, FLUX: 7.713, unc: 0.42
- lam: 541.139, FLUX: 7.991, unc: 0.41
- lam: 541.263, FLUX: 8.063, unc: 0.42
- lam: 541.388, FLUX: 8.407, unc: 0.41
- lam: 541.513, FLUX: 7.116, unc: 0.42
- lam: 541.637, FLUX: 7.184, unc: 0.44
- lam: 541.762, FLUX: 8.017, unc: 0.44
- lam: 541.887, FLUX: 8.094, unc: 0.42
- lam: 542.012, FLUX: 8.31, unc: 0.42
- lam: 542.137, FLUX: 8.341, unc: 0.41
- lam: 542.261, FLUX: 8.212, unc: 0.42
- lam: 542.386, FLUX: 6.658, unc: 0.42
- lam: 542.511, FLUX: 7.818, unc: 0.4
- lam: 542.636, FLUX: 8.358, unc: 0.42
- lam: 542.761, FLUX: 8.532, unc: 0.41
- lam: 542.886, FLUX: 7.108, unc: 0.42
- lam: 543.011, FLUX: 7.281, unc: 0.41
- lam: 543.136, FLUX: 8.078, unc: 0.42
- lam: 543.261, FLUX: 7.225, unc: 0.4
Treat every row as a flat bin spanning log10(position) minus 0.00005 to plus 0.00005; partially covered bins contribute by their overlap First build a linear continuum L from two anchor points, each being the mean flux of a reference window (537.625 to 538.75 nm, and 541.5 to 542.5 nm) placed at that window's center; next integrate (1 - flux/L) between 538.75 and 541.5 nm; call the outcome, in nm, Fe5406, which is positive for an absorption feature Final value 0.15 nm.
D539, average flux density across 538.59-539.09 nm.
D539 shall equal 7.85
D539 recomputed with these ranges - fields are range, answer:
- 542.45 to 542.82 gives 8.23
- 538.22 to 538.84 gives 8.05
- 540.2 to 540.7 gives 6.84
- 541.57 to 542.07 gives 7.89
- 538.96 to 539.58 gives 7.57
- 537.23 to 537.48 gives 8.01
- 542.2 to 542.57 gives 7.55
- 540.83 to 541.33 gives 7.93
